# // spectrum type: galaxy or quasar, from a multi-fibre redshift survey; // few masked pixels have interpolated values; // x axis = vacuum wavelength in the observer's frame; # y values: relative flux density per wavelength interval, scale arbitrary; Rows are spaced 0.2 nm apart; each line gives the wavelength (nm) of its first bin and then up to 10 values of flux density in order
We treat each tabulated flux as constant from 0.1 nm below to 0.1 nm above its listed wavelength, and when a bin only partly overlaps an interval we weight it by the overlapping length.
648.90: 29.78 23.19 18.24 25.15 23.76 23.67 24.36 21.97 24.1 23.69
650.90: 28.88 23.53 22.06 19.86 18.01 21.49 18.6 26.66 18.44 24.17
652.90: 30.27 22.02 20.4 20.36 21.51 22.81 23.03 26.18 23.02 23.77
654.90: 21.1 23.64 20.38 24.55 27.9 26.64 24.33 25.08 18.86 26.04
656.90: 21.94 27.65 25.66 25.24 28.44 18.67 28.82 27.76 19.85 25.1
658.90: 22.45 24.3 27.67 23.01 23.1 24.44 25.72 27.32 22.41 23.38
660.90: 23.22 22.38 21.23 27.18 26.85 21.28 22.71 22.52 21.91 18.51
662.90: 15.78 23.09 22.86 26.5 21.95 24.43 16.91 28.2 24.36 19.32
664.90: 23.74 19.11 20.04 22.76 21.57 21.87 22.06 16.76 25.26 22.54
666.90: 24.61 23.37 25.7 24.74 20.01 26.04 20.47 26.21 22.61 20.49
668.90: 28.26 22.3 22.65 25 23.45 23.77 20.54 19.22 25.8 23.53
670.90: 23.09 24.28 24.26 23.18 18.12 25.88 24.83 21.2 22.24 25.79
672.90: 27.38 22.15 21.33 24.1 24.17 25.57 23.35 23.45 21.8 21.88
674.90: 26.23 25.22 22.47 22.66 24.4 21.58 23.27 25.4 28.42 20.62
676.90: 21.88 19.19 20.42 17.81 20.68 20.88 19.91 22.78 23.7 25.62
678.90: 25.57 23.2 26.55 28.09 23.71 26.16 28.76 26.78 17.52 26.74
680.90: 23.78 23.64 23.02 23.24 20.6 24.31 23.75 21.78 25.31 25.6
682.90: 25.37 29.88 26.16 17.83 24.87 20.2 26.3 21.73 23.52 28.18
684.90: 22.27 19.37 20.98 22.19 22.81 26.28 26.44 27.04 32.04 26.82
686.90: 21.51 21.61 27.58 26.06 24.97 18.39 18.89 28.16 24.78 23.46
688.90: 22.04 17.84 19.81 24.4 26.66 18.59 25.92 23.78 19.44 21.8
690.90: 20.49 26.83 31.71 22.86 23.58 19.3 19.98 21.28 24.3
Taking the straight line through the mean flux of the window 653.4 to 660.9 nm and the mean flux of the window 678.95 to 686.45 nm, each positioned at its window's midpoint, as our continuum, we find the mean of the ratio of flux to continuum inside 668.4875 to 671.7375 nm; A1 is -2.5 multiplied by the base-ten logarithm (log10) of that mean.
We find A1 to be 0.05 mag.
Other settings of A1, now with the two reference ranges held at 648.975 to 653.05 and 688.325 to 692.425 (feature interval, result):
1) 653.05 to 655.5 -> 0.03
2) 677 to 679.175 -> 0.05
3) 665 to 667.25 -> 0.05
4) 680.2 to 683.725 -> -0.05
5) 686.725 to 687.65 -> -0.07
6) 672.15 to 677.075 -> -0.03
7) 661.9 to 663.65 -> 0.06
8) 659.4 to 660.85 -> -0.05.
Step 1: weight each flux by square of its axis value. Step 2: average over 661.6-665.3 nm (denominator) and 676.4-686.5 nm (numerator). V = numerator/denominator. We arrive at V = 1.13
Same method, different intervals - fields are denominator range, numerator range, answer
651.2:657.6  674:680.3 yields 1.08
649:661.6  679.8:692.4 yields 1.10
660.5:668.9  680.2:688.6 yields 1.13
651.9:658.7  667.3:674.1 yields 1.03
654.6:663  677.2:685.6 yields 1.06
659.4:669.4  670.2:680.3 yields 1.06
